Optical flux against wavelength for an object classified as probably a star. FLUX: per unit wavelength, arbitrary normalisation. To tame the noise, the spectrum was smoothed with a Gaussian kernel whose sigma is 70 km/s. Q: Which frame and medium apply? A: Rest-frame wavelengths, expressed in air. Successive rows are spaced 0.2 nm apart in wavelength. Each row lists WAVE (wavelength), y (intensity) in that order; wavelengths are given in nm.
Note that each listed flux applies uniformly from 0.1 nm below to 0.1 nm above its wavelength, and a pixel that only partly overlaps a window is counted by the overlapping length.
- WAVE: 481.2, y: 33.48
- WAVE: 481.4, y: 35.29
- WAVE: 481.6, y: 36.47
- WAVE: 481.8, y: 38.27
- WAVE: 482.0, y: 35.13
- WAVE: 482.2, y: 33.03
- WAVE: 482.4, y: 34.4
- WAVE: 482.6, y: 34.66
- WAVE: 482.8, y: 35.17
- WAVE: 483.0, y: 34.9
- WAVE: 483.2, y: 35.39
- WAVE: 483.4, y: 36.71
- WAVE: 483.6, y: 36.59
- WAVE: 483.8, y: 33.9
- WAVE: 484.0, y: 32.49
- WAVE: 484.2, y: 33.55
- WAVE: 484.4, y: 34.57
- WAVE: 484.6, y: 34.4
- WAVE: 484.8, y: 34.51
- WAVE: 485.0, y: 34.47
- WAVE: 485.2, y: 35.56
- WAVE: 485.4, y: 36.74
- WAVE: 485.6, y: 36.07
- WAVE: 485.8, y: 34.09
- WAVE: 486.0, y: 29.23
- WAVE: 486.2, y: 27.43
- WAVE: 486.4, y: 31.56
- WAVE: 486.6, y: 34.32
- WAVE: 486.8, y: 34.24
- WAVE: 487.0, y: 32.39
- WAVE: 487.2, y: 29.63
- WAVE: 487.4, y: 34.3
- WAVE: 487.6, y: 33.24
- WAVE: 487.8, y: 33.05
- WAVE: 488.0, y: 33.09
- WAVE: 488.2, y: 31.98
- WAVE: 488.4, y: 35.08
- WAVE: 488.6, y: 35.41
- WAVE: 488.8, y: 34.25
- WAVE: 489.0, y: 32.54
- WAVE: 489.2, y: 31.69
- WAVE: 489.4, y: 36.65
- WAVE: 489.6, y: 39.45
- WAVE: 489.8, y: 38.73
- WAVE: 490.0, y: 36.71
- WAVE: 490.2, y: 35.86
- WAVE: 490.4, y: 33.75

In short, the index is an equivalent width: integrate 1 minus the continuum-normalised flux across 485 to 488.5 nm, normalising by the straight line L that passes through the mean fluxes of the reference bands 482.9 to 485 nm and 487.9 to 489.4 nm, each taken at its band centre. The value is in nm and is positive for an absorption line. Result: 0.10 nm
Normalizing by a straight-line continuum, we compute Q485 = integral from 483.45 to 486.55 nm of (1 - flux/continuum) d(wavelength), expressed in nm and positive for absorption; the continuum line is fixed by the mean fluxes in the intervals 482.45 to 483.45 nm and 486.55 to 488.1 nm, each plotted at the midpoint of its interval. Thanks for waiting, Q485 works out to 0.04 nm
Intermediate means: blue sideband 35.3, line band 33.7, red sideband 33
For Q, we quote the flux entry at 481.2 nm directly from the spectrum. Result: 33.48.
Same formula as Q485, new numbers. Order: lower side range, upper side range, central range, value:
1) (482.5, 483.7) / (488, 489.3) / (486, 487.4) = 0.105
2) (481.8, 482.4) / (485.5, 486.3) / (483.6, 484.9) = -0.041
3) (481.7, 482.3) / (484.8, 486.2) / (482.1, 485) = 0.015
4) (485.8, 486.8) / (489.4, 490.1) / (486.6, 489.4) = 0.104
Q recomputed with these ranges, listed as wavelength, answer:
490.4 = 33.75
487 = 32.39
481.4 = 35.29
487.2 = 29.63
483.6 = 36.59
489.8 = 38.73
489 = 32.54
